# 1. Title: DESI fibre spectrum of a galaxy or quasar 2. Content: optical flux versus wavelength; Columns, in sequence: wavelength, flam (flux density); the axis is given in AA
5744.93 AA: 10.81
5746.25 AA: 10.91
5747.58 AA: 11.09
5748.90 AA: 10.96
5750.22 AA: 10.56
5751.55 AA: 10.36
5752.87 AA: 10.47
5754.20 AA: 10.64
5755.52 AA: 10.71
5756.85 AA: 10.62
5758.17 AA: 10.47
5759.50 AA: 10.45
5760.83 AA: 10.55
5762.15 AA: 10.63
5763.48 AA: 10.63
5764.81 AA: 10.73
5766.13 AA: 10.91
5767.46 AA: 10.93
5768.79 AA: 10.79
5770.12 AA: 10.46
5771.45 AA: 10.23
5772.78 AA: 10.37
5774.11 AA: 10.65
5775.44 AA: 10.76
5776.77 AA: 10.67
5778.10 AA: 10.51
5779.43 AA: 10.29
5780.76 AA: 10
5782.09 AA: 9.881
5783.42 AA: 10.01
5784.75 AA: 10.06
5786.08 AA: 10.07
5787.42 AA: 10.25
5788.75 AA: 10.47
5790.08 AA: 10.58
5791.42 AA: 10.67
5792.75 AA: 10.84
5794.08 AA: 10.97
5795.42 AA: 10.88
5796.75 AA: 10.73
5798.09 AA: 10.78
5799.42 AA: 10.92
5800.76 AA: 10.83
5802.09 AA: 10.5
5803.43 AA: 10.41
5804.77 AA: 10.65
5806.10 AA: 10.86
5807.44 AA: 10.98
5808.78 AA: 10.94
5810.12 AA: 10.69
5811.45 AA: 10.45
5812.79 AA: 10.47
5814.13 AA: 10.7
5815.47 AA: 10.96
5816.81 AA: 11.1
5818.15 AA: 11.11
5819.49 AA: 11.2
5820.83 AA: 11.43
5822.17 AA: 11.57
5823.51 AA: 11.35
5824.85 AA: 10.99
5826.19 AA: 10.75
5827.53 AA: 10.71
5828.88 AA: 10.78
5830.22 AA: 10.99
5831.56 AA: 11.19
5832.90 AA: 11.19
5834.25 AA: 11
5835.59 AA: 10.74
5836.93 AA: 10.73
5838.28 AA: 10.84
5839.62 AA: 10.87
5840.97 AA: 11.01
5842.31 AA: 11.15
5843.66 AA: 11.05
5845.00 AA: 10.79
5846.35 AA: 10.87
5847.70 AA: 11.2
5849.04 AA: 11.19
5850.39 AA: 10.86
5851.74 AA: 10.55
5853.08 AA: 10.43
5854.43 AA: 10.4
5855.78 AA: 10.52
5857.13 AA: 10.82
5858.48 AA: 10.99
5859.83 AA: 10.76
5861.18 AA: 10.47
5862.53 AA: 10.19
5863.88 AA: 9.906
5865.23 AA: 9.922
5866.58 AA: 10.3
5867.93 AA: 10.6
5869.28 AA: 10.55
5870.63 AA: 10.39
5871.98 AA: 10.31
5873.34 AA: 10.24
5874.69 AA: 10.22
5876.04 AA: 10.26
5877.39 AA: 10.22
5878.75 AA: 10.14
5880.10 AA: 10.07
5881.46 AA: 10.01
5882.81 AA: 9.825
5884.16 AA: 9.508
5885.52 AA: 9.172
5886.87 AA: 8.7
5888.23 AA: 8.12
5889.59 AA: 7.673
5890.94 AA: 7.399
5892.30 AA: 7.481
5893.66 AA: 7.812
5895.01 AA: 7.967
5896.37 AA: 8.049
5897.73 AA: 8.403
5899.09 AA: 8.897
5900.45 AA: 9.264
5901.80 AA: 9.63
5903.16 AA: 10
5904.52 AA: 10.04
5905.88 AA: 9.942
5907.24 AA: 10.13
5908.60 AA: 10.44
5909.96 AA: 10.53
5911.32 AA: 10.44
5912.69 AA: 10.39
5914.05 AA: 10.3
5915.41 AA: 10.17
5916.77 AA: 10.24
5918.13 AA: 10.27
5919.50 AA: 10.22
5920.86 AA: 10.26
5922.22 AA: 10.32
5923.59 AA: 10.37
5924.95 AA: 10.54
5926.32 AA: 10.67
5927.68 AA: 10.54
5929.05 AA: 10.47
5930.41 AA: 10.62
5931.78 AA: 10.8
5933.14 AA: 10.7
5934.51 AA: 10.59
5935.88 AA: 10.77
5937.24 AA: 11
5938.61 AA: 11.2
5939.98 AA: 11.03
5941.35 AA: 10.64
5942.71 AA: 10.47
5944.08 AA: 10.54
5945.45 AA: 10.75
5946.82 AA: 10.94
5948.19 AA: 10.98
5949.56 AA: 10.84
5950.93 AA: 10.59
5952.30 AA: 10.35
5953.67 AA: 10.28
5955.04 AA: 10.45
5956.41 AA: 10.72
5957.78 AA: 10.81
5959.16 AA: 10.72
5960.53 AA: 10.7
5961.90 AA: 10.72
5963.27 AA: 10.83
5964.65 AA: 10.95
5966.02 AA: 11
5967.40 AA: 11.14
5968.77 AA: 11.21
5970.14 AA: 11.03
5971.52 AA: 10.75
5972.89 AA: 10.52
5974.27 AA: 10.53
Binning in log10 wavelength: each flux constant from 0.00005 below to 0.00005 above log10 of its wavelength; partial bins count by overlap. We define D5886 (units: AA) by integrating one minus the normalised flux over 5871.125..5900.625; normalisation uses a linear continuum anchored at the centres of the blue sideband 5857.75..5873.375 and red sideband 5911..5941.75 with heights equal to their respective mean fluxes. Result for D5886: 3.83 AA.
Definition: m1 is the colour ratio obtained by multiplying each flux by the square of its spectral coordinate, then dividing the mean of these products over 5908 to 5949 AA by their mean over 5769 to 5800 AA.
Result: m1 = 1.06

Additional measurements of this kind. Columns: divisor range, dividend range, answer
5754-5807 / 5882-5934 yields 0.95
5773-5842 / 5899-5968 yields 1.02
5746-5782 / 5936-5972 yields 1.09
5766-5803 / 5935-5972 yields 1.09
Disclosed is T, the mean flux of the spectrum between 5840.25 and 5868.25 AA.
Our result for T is 10.7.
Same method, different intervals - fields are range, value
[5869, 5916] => 9.5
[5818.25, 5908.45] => 10.2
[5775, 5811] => 10.6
